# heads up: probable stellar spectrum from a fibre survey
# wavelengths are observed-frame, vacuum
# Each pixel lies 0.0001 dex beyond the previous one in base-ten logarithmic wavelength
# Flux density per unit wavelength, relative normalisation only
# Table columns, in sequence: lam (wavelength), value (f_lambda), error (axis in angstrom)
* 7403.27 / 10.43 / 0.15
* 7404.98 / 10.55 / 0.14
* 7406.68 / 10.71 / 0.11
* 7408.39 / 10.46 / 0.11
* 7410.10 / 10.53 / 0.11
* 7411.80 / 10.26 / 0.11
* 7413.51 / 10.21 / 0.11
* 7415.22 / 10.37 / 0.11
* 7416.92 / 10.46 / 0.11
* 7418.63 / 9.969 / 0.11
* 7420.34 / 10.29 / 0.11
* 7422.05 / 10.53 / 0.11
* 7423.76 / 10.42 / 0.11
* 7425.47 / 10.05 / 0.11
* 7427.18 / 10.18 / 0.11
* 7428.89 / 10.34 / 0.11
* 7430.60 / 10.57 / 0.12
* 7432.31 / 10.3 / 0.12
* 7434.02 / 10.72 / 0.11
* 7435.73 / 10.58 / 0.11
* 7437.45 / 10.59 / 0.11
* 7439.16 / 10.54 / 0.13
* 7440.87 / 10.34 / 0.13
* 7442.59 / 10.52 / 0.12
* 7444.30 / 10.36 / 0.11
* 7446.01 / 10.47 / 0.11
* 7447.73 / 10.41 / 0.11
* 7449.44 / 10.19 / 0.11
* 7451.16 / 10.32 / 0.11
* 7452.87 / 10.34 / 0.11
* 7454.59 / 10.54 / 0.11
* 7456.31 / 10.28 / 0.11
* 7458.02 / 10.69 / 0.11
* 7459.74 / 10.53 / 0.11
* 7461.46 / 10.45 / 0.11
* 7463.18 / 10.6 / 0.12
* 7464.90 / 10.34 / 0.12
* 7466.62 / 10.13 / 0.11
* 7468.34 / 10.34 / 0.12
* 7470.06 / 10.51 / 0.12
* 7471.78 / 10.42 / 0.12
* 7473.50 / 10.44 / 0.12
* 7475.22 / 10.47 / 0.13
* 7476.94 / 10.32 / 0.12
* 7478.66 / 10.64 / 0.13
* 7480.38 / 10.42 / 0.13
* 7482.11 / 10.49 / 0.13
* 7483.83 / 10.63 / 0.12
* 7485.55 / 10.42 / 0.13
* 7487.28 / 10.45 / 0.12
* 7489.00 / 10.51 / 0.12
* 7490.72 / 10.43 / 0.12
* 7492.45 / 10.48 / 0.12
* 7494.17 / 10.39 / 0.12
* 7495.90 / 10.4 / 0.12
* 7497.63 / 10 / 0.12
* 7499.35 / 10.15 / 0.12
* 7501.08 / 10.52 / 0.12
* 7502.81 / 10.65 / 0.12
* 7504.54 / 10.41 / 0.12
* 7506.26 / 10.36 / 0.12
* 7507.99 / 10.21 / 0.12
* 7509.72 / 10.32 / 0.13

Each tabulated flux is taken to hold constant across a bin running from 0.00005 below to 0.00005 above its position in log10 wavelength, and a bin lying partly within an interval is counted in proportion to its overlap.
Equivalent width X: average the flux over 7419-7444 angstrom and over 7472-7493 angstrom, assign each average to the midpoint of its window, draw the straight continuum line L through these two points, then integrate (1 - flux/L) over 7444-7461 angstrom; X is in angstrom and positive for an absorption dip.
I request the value 0.0 angstrom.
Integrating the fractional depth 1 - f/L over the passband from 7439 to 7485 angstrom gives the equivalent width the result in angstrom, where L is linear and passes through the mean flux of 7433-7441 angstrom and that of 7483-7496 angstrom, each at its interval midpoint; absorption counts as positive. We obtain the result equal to 0.4 angstrom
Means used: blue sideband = 10.6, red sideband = 10.5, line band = 10.4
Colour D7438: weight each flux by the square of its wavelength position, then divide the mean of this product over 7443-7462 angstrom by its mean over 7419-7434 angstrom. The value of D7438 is 1.01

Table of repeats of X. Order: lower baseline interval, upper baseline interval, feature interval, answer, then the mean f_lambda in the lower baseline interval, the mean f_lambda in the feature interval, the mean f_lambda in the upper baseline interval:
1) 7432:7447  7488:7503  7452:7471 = 0.04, 10.5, 10.4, 10.4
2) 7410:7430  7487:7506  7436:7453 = -0.14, 10.3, 10.4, 10.4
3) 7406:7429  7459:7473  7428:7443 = -0.20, 10.3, 10.5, 10.4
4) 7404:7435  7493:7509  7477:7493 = -0.21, 10.4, 10.5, 10.3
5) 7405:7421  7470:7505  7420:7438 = -0.05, 10.4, 10.4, 10.4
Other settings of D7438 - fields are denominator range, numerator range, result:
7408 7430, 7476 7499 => 1.03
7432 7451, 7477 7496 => 1.01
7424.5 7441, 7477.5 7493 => 1.02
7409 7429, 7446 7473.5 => 1.02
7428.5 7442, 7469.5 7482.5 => 1.01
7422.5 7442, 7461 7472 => 1.01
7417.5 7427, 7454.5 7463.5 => 1.04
